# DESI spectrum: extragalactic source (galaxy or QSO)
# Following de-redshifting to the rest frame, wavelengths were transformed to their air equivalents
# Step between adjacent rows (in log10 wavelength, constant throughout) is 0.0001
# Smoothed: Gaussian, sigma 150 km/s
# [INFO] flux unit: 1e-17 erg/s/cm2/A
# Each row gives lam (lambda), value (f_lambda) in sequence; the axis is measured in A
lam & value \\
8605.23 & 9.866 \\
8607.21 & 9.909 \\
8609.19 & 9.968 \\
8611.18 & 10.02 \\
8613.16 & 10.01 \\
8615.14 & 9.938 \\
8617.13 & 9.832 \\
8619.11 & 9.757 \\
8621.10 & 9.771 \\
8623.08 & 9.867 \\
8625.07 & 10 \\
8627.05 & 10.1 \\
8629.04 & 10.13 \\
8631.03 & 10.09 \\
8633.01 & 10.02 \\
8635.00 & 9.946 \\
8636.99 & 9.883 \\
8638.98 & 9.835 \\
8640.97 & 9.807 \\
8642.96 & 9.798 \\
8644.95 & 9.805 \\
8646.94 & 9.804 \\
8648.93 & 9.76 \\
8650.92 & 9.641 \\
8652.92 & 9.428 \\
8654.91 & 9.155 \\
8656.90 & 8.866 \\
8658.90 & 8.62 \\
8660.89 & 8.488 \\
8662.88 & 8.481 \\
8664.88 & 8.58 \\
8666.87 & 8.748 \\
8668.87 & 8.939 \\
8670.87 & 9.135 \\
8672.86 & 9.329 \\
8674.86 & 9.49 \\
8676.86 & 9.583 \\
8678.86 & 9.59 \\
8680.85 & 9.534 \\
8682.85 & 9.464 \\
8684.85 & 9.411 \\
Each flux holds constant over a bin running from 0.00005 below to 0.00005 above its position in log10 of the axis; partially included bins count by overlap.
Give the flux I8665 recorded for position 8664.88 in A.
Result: 8.58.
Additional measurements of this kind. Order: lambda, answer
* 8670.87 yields 9.135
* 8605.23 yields 9.866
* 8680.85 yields 9.534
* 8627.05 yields 10.1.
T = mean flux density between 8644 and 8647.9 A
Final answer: 9.81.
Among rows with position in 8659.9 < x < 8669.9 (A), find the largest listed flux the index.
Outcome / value 8.939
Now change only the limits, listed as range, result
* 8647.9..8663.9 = 9.76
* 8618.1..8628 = 10.1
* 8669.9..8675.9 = 9.49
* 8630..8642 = 10.09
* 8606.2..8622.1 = 10.02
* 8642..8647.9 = 9.805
